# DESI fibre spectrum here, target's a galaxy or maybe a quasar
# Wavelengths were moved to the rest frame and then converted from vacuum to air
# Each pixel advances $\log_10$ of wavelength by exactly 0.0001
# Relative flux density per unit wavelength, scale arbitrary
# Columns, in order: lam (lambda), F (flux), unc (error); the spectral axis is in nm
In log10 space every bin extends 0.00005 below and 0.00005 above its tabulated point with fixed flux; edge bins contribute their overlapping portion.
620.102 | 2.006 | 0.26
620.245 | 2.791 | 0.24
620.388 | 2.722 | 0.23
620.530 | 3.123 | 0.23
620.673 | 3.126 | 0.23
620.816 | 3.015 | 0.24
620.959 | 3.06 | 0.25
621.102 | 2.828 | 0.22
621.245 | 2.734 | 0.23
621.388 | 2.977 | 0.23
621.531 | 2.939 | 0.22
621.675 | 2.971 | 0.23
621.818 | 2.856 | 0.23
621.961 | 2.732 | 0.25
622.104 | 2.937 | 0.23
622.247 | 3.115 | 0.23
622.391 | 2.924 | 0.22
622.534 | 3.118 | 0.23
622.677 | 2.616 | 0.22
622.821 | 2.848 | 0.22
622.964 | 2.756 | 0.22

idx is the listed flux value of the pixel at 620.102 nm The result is 2.006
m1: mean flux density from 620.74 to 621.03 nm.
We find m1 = 3.04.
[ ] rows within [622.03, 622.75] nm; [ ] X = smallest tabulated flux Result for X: 2.616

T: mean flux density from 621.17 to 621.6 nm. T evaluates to 2.88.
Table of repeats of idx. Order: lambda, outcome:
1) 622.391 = 2.924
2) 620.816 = 3.015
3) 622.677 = 2.616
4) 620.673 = 3.126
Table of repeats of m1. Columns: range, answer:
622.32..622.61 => 3.02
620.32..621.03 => 3.01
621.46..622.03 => 2.87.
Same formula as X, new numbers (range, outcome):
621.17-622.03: 2.732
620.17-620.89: 2.722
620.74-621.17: 2.828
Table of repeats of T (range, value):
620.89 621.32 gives 2.87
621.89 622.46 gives 2.93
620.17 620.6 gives 2.87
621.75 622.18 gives 2.85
